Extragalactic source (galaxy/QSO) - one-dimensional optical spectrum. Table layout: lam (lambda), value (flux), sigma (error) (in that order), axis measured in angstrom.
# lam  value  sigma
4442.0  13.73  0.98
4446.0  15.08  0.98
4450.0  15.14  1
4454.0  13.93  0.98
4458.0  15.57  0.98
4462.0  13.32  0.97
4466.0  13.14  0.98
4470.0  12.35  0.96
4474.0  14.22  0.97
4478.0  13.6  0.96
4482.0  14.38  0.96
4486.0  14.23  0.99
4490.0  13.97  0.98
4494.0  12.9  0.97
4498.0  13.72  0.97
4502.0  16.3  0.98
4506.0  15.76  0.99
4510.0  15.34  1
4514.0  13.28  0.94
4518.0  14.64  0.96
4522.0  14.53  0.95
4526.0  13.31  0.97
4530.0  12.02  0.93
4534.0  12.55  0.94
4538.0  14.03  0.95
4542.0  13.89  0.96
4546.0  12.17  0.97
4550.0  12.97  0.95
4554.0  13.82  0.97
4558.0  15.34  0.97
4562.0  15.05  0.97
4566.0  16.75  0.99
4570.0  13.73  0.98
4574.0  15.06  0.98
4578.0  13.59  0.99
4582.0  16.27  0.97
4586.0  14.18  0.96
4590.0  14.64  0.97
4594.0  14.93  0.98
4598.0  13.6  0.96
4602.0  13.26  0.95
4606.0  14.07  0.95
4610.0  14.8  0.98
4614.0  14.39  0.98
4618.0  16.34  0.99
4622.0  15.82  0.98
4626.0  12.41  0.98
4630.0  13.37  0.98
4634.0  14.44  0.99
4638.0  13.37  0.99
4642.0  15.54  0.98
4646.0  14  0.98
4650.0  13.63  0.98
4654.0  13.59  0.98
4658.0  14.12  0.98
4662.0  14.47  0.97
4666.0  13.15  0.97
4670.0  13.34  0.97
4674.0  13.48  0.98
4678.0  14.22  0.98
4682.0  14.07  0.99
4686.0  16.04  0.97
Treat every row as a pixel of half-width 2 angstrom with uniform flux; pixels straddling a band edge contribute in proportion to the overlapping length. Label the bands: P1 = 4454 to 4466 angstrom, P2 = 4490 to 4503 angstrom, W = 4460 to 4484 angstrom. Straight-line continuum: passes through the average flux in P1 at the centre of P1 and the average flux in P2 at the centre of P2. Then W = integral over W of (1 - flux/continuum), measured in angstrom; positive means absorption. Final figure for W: 1.06 angstrom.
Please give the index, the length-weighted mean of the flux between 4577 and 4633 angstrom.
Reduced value 14.4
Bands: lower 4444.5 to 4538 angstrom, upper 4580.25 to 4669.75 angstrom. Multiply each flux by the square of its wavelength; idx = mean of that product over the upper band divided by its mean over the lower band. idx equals 1.08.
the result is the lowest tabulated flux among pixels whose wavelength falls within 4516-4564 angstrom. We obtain 12.02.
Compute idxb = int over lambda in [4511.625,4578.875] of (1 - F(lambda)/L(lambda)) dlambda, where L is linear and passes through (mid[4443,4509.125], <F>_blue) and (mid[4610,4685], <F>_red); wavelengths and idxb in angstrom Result 1.2 angstrom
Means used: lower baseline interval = 14.2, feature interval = 13.9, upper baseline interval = 14.1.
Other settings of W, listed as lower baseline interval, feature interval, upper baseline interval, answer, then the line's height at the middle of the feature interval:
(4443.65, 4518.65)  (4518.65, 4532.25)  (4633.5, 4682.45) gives 0.73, 14.2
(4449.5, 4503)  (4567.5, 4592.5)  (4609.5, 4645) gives -0.54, 14.3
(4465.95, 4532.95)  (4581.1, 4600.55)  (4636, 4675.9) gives -0.95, 13.9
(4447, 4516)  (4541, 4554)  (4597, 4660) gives 1.03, 14.2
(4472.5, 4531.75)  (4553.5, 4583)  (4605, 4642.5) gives -1.37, 14.3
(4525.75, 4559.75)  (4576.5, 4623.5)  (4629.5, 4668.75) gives -3.35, 13.7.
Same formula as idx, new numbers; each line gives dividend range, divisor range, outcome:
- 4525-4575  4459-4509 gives 1.02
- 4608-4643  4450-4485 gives 1.12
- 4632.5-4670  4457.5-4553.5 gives 1.08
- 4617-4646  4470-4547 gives 1.09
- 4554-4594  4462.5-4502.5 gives 1.13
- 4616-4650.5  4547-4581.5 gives 1.02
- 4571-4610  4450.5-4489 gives 1.09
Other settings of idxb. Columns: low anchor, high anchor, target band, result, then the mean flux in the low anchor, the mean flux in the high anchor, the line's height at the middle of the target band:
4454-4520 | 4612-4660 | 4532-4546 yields 0.88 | 14.2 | 14.3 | 14.2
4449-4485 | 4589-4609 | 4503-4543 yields 0.04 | 13.9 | 14.1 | 14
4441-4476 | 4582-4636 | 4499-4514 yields -1.22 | 14.1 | 14.4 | 14.2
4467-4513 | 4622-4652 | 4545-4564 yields 0.18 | 14.2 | 14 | 14.1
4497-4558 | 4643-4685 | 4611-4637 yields -0.97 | 13.9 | 13.9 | 13.9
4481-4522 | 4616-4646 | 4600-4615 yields 0.34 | 14.5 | 14.4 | 14.4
